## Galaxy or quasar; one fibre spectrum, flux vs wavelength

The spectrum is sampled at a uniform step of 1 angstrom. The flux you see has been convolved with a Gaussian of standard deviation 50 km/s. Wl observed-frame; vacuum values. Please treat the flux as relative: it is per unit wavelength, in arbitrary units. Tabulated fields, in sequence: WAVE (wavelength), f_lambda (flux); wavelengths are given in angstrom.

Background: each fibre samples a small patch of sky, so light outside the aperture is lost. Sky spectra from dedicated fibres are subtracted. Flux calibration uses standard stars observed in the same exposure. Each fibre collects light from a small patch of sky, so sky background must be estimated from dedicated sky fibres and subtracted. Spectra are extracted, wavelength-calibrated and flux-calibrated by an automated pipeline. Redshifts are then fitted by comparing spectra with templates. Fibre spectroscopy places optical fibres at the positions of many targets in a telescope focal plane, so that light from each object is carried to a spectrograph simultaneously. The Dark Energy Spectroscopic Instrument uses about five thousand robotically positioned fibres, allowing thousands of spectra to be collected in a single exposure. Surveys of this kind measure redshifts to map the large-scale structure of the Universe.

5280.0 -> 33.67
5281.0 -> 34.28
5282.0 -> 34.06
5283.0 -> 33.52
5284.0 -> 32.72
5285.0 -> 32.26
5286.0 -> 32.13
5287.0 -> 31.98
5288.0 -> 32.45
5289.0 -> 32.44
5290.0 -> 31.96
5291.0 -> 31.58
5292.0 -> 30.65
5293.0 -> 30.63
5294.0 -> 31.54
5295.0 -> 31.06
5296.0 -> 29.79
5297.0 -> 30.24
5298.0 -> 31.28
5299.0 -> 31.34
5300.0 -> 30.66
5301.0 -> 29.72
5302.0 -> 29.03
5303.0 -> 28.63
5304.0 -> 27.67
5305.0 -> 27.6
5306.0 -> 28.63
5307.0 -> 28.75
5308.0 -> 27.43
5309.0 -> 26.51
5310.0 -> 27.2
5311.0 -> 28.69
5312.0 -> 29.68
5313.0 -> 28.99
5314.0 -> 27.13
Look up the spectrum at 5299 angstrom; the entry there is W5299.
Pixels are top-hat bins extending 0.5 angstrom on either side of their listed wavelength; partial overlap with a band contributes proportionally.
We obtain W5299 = 31.34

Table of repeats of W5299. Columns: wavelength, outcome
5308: 27.43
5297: 30.24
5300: 30.66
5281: 34.28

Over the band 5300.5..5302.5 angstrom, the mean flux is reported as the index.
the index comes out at 29.4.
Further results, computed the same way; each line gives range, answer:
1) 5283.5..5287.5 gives 32.3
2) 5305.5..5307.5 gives 28.7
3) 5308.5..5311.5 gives 27.5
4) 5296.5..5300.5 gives 30.9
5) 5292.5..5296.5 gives 30.8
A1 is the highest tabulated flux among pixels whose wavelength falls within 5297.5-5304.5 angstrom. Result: 31.34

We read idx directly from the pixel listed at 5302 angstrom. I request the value 29.03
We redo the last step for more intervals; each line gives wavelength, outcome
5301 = 29.72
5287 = 31.98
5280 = 33.67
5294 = 31.54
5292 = 30.65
